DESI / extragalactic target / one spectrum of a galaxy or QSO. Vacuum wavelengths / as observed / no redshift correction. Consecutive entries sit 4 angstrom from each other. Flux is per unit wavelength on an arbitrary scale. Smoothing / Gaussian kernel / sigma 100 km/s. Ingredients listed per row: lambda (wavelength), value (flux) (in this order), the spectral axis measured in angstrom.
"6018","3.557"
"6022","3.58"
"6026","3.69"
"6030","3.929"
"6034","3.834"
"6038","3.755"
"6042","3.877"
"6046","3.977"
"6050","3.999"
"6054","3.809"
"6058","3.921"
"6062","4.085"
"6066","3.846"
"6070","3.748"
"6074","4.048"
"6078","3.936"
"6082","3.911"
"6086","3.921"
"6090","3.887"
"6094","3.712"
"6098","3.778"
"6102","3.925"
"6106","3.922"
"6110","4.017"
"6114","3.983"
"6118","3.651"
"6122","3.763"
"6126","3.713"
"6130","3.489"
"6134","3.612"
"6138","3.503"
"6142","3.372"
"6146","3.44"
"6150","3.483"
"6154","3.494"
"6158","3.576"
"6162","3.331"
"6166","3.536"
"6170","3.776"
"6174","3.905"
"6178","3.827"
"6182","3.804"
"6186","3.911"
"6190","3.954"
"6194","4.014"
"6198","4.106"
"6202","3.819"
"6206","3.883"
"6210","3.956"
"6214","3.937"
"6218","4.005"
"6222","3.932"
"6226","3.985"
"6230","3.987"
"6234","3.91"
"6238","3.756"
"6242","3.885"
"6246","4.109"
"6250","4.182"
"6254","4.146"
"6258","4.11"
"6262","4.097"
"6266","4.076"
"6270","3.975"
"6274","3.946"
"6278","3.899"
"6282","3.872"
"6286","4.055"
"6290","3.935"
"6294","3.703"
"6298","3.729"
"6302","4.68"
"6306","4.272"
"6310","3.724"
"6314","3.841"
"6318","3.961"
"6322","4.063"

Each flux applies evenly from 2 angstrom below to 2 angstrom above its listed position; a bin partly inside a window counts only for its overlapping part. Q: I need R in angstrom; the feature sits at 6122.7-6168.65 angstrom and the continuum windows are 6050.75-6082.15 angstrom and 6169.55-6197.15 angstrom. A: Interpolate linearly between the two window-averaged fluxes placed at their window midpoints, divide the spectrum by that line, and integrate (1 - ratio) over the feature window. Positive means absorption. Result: 4.6 angstrom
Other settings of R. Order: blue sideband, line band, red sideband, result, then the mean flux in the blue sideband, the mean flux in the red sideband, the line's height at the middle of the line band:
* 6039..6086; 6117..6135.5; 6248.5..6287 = 1.44 angstrom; 3.92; 4.03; 3.96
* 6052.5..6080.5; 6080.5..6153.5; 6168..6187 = 3.03 angstrom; 3.92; 3.84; 3.88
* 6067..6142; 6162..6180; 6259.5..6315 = 0.71 angstrom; 3.8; 3.99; 3.87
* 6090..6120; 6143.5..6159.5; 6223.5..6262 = 1.71 angstrom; 3.86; 4.01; 3.91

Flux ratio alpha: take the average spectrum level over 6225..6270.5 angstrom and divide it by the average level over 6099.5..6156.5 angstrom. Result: 1.1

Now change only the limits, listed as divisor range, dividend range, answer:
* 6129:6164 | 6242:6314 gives 1.16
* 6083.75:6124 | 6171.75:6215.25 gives 1.02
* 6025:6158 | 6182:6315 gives 1.05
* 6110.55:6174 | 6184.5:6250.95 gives 1.10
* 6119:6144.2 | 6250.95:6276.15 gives 1.14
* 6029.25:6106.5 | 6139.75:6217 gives 0.96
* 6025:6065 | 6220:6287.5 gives 1.03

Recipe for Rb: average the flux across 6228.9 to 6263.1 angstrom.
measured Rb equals 4.02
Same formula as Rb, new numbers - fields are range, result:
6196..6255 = 3.97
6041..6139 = 3.84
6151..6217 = 3.8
